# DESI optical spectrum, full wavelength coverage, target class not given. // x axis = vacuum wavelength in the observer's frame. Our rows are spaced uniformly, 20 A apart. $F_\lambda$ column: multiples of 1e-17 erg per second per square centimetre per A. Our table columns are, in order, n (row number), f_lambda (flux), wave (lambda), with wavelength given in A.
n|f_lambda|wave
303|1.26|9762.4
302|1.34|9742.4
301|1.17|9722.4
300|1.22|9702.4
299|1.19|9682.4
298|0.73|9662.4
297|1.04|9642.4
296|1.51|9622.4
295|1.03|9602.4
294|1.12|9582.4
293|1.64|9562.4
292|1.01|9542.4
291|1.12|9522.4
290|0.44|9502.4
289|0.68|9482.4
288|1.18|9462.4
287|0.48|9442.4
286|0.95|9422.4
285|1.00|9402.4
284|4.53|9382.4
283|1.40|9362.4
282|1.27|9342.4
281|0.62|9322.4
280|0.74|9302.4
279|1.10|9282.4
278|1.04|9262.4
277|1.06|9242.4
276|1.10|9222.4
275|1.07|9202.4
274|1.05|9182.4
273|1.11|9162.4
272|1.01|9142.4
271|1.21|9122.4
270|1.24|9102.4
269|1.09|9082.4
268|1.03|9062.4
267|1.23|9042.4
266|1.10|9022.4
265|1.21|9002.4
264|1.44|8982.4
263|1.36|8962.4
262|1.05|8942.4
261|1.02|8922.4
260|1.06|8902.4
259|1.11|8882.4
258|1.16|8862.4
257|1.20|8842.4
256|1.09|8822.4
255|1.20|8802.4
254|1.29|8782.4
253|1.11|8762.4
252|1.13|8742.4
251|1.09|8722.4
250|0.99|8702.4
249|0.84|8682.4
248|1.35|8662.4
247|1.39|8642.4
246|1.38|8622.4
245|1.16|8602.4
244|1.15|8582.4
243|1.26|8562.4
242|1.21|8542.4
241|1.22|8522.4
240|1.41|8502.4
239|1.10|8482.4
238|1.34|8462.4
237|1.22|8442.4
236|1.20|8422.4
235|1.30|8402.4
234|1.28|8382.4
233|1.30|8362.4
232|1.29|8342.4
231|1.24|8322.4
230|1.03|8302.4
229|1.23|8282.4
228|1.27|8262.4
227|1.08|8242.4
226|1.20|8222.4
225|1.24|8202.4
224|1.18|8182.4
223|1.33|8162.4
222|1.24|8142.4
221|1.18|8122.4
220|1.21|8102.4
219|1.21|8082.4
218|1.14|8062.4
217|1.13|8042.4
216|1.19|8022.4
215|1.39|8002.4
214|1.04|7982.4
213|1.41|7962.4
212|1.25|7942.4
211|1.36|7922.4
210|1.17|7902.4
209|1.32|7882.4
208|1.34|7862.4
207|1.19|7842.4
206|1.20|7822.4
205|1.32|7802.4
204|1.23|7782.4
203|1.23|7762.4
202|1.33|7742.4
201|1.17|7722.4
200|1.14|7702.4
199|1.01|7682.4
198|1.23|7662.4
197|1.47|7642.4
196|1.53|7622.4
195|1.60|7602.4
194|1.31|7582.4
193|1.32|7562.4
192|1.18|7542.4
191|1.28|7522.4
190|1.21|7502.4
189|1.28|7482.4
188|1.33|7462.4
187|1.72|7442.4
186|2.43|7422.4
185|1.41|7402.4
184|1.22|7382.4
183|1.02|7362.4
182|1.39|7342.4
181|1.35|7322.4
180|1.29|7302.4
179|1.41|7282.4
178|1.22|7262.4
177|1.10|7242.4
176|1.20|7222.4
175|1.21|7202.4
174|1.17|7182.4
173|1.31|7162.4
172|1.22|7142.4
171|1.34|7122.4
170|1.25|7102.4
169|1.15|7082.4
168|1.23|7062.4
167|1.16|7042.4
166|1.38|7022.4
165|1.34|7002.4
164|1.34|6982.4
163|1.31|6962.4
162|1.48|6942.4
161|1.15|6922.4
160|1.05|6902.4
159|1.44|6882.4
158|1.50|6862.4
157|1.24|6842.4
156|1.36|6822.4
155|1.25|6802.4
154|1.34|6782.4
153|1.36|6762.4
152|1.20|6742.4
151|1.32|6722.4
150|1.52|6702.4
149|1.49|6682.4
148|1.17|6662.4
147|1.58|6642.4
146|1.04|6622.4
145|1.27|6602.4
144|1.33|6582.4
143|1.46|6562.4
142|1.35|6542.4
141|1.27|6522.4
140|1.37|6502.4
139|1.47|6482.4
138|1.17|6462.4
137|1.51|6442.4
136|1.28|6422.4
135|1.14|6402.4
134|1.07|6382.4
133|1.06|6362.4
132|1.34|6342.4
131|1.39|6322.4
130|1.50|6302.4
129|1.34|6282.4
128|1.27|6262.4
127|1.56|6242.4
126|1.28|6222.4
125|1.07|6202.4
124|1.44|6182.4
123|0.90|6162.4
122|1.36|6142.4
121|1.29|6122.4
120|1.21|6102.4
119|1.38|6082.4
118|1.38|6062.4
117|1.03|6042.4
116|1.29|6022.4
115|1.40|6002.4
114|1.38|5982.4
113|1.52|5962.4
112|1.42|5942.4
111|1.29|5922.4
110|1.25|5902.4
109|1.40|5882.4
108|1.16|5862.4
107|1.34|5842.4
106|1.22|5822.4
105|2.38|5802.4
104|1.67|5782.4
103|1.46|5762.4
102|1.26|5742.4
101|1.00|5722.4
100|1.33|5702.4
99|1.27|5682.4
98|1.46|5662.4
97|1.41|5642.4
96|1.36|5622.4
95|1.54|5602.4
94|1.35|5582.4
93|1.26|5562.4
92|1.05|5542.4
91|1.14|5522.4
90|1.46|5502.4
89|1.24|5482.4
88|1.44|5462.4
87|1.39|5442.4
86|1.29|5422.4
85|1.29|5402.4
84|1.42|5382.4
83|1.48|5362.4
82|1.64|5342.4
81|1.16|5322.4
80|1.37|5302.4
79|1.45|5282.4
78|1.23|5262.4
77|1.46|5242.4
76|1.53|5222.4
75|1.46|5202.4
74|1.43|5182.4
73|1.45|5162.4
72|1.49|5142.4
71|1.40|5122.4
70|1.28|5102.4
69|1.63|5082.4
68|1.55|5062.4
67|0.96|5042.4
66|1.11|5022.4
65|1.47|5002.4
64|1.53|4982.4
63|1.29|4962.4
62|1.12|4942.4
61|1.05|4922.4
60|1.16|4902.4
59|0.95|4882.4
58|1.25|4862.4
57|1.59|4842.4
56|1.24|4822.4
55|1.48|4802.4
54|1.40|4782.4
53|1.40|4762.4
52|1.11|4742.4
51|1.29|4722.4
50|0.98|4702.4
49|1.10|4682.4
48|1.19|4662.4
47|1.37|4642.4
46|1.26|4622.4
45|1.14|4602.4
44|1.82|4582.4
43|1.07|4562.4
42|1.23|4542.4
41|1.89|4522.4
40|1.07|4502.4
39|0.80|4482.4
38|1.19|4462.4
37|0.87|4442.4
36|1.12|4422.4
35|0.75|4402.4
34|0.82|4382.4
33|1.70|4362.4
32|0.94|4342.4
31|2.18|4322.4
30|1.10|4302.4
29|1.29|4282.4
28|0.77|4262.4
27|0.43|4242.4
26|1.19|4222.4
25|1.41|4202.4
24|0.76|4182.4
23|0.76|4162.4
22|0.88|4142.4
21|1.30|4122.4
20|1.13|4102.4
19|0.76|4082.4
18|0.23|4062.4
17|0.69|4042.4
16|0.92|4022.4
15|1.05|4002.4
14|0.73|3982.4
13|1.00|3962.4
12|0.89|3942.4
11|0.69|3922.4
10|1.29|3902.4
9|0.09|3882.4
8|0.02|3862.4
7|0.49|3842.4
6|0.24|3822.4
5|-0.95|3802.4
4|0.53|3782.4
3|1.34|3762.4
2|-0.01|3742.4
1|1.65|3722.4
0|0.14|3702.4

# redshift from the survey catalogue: 0.130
